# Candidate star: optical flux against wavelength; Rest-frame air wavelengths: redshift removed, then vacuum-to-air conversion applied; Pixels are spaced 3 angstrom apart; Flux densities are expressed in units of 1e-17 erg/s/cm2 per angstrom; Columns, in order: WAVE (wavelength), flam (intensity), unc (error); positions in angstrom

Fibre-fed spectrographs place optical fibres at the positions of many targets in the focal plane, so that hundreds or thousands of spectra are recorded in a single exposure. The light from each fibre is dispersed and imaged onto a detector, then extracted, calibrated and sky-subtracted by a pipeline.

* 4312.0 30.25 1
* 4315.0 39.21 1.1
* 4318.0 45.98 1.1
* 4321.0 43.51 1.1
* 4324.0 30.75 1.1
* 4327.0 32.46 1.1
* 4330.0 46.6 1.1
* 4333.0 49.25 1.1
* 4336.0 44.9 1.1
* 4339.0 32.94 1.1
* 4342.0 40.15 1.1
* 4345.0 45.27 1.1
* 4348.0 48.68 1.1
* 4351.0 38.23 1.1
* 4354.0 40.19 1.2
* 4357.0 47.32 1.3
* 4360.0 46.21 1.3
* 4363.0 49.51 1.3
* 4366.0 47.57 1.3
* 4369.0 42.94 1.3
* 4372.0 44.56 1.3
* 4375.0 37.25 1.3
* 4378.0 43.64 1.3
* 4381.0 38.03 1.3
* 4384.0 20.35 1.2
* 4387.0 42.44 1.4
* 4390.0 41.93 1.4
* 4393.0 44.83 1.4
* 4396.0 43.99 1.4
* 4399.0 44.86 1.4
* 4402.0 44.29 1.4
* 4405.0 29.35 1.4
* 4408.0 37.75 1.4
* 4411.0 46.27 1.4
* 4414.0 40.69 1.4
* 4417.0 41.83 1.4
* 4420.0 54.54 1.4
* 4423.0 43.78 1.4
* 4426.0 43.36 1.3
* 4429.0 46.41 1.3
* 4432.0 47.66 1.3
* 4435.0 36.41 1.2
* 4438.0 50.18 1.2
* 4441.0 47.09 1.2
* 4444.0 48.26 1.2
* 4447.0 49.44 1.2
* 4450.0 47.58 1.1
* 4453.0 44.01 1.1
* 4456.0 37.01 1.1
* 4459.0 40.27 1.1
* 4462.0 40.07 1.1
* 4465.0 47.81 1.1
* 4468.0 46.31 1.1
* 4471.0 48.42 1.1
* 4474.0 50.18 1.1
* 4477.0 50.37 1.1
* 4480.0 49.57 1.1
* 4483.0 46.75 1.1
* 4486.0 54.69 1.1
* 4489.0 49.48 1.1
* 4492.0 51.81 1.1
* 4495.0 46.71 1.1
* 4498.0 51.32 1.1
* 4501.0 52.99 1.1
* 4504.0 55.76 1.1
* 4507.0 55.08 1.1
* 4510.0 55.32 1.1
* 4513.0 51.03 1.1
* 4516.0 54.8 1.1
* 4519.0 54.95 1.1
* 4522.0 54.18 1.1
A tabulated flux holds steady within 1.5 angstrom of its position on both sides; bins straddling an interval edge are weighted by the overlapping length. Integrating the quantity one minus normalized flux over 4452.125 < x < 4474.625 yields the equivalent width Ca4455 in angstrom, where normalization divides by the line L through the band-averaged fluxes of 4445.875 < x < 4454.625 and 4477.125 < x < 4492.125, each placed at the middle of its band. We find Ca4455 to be 1.9 angstrom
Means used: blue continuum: 46.8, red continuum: 50.3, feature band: 44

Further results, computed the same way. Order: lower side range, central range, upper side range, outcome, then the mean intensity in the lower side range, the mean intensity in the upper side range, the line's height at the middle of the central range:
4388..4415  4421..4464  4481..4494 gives 1.1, 41.6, 50.5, 45.8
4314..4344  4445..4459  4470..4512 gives 1.3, 40.7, 51.3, 48.8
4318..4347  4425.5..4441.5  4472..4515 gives 0.8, 41.1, 51.5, 47.6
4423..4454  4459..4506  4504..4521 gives 1.6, 46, 54.4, 51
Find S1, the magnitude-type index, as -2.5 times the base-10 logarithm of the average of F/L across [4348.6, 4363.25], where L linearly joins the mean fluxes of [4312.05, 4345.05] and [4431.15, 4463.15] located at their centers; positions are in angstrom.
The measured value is -0.07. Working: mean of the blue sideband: 40.3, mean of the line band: 44.1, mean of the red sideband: 44.3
